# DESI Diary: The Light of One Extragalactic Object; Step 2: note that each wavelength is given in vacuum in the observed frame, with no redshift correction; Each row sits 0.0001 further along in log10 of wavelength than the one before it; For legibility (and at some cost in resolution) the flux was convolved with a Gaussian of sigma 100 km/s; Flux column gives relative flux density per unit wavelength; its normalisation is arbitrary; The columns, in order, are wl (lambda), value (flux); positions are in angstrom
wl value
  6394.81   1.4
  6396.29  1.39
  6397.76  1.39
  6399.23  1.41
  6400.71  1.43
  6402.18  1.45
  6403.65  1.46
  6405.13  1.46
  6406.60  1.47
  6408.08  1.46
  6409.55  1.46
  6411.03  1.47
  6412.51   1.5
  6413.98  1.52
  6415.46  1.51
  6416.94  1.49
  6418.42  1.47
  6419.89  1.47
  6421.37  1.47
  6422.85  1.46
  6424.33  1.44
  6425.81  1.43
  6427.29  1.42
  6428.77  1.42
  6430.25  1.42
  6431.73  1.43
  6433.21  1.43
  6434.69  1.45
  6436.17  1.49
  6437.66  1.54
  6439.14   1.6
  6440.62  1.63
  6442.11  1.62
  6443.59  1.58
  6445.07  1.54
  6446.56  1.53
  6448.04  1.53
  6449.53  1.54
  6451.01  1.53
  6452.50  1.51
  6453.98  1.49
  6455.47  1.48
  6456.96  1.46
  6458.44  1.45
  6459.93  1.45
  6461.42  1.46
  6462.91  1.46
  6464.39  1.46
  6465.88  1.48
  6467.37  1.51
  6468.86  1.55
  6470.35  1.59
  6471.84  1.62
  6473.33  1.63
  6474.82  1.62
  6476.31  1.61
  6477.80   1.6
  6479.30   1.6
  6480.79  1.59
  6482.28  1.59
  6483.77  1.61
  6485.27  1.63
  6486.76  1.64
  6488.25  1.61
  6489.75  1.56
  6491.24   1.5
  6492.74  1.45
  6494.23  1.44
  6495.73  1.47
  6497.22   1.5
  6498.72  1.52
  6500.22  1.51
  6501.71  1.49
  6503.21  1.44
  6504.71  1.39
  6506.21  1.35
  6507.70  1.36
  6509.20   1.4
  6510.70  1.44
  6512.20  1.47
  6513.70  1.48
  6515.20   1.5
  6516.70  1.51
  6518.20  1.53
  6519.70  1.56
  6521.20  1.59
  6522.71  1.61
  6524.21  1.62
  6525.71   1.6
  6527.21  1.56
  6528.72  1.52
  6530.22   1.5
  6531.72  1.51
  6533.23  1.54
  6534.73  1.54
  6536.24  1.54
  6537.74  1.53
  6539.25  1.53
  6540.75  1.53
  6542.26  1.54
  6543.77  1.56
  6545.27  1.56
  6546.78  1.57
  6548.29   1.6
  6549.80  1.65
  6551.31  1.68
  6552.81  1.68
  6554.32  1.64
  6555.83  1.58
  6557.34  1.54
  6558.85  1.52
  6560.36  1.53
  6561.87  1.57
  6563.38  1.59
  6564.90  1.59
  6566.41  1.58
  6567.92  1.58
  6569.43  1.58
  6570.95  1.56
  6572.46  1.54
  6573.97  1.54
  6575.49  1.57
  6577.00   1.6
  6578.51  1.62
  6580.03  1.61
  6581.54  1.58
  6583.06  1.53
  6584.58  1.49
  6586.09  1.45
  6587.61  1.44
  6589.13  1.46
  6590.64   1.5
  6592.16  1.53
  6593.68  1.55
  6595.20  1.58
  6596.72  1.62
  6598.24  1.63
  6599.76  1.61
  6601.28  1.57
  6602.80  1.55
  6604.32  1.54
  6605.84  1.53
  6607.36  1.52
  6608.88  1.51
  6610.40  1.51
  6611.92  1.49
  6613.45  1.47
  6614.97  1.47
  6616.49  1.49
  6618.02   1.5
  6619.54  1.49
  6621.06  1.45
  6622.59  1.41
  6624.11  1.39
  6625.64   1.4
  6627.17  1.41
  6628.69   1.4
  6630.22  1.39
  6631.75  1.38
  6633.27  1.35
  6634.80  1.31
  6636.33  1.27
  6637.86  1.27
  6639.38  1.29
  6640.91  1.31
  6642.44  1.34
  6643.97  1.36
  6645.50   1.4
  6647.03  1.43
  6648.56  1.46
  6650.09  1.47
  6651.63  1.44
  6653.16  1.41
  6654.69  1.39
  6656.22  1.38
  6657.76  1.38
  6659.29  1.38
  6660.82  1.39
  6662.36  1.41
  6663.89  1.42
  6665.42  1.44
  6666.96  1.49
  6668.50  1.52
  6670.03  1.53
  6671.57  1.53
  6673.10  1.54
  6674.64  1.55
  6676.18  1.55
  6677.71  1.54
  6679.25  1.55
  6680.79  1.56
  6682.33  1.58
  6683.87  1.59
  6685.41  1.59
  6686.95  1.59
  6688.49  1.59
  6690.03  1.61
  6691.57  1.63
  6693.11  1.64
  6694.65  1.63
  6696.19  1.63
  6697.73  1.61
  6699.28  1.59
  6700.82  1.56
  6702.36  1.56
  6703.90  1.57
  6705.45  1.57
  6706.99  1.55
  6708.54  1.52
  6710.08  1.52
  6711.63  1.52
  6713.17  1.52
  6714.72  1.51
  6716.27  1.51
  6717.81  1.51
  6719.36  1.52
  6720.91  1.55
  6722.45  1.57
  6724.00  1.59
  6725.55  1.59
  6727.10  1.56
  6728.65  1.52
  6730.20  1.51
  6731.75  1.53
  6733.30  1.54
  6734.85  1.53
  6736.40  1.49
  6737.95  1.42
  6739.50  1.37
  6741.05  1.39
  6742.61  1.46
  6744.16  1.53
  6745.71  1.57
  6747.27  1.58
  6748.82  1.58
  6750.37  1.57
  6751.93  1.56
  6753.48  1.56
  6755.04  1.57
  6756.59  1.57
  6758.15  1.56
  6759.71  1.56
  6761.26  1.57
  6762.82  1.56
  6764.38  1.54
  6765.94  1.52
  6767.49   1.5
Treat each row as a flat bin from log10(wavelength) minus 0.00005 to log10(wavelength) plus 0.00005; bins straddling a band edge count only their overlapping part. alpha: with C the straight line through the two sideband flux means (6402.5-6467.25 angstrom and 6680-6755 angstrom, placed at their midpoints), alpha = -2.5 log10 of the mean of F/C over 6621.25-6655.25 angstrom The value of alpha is 0.12 mag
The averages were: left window 1.49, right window 1.55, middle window 1.38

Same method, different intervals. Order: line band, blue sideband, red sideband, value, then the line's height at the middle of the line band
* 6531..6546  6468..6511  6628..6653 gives -0.04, 1.48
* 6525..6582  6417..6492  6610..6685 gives -0.06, 1.48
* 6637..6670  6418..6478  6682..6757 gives 0.10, 1.54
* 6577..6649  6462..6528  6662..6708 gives 0.06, 1.55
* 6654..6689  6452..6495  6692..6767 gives 0.03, 1.54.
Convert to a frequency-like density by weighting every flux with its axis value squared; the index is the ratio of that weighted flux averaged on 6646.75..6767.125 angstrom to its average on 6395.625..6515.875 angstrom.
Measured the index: 1.10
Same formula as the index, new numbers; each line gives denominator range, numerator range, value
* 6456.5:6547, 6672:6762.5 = 1.08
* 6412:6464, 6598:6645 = 1.02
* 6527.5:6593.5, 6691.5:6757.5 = 1.04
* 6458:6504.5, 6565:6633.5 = 1.02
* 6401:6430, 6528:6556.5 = 1.11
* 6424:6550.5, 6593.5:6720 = 1.03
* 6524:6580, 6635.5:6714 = 0.99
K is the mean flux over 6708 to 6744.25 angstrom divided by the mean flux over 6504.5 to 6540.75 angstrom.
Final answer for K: 1.00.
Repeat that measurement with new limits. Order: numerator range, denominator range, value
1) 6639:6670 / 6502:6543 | 0.94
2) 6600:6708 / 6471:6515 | 0.97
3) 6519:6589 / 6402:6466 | 1.05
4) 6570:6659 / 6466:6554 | 0.95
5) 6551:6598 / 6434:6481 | 1.02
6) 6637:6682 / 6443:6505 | 0.94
